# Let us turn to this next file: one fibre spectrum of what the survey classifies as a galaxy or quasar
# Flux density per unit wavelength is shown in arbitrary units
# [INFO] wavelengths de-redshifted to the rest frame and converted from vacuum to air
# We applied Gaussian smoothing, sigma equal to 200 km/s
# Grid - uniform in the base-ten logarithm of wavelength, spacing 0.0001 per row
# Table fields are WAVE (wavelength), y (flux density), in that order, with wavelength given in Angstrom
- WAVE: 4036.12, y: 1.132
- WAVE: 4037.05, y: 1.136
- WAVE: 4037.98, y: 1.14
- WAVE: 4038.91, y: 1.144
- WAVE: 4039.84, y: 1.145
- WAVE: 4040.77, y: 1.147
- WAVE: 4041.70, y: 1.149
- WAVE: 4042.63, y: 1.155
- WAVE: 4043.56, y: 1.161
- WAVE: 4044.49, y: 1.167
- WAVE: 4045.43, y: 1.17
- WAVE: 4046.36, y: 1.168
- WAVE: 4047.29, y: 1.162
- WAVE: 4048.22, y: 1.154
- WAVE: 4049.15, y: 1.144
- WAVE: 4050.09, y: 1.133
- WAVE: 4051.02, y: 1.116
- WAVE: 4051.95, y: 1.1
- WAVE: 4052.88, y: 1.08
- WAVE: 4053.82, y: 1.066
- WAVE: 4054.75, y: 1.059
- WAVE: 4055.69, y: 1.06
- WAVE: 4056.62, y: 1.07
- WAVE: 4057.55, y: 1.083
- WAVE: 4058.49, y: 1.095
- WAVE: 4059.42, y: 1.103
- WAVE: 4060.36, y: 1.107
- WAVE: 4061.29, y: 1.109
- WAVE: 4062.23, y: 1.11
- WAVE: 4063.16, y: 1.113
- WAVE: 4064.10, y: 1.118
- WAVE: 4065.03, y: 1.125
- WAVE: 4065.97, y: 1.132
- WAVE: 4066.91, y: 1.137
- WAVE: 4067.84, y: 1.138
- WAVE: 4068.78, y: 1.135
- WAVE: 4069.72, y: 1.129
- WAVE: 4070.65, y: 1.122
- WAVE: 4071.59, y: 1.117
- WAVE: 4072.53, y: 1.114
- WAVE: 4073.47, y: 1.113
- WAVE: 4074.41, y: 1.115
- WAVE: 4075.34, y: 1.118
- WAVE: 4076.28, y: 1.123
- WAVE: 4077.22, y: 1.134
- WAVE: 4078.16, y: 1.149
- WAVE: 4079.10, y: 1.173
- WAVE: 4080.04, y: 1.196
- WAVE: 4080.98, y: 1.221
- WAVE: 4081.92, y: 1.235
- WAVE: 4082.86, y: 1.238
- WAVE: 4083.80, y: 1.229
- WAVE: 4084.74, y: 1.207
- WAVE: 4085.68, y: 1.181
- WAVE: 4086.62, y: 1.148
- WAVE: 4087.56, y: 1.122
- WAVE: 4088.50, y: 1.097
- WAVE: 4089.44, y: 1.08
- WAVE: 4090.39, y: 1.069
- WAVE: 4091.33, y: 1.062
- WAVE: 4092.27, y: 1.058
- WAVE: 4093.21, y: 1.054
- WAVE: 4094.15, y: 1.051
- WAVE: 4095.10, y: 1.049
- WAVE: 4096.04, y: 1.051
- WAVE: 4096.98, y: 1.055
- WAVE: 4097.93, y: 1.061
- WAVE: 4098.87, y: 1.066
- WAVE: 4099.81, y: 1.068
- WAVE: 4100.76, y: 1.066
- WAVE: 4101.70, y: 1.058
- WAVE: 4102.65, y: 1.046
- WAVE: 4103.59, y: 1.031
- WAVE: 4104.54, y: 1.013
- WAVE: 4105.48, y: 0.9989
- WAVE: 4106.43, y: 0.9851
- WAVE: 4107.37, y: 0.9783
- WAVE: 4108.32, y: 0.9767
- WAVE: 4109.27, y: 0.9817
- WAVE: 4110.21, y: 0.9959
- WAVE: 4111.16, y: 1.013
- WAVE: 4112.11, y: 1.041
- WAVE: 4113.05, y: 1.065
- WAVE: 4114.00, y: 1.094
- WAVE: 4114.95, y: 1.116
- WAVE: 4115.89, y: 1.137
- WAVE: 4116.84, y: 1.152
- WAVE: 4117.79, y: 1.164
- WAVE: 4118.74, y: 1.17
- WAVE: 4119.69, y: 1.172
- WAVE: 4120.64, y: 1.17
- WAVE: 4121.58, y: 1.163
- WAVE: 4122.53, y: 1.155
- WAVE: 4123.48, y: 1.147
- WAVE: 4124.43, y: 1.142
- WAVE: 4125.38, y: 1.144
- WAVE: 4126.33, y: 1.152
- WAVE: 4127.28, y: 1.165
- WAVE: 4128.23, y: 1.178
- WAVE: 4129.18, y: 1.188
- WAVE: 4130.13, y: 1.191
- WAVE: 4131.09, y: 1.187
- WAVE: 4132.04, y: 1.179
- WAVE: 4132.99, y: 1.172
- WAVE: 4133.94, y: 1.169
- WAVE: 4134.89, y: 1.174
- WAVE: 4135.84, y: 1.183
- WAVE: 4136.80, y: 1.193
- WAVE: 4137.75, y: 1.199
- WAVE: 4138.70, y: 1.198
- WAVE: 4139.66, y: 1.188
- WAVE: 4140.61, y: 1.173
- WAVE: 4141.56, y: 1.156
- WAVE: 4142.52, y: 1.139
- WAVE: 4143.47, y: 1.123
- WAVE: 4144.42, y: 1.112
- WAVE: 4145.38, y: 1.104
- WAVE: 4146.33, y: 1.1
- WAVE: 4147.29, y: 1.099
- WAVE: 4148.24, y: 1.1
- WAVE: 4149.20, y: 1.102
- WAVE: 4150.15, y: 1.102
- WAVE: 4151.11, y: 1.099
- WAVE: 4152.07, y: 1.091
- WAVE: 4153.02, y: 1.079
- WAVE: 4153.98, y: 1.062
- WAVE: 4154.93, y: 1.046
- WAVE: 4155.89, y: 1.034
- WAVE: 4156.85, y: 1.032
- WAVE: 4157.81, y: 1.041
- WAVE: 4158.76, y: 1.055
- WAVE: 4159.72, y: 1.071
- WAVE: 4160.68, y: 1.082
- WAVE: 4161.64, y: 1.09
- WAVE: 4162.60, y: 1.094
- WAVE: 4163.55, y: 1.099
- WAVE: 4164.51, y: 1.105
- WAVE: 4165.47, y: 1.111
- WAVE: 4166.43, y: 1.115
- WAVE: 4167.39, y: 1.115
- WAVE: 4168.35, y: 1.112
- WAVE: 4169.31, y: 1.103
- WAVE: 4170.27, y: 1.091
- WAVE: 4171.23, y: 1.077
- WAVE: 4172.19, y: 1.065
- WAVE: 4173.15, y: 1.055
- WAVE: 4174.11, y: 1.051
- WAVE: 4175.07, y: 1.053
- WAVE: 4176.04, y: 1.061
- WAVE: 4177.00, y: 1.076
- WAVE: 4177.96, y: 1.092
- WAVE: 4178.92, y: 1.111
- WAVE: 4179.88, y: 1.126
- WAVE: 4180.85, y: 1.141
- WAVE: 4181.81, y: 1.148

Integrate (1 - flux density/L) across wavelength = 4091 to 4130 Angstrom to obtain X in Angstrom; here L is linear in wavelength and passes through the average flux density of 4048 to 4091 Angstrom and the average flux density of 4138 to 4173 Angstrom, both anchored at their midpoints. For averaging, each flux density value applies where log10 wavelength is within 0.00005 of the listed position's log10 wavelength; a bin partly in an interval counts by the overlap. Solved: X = 1.0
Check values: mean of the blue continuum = 1.13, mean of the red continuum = 1.1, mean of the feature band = 1.09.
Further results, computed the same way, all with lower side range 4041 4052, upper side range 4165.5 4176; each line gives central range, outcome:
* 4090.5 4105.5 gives 1.0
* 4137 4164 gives -0.2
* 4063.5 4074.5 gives 0.1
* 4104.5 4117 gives 0.9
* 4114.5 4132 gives -0.8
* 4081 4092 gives -0.2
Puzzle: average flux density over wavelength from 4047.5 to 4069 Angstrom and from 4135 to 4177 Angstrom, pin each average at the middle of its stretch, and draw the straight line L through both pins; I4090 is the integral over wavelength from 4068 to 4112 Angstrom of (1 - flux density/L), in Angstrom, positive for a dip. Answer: 0.5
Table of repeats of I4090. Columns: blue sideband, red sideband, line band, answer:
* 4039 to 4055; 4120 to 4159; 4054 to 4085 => 0.1 Angstrom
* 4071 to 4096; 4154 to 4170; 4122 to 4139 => -1.1 Angstrom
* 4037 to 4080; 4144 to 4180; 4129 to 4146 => -1.1 Angstrom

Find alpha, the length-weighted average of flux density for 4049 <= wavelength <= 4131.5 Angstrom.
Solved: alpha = 1.11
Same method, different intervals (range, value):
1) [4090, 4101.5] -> 1.06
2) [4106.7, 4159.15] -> 1.12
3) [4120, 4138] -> 1.17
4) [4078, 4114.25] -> 1.08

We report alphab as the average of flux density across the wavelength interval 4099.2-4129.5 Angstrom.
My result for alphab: 1.09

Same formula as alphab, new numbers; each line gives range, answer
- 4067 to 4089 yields 1.15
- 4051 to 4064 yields 1.09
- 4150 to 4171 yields 1.08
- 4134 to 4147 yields 1.16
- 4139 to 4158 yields 1.1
